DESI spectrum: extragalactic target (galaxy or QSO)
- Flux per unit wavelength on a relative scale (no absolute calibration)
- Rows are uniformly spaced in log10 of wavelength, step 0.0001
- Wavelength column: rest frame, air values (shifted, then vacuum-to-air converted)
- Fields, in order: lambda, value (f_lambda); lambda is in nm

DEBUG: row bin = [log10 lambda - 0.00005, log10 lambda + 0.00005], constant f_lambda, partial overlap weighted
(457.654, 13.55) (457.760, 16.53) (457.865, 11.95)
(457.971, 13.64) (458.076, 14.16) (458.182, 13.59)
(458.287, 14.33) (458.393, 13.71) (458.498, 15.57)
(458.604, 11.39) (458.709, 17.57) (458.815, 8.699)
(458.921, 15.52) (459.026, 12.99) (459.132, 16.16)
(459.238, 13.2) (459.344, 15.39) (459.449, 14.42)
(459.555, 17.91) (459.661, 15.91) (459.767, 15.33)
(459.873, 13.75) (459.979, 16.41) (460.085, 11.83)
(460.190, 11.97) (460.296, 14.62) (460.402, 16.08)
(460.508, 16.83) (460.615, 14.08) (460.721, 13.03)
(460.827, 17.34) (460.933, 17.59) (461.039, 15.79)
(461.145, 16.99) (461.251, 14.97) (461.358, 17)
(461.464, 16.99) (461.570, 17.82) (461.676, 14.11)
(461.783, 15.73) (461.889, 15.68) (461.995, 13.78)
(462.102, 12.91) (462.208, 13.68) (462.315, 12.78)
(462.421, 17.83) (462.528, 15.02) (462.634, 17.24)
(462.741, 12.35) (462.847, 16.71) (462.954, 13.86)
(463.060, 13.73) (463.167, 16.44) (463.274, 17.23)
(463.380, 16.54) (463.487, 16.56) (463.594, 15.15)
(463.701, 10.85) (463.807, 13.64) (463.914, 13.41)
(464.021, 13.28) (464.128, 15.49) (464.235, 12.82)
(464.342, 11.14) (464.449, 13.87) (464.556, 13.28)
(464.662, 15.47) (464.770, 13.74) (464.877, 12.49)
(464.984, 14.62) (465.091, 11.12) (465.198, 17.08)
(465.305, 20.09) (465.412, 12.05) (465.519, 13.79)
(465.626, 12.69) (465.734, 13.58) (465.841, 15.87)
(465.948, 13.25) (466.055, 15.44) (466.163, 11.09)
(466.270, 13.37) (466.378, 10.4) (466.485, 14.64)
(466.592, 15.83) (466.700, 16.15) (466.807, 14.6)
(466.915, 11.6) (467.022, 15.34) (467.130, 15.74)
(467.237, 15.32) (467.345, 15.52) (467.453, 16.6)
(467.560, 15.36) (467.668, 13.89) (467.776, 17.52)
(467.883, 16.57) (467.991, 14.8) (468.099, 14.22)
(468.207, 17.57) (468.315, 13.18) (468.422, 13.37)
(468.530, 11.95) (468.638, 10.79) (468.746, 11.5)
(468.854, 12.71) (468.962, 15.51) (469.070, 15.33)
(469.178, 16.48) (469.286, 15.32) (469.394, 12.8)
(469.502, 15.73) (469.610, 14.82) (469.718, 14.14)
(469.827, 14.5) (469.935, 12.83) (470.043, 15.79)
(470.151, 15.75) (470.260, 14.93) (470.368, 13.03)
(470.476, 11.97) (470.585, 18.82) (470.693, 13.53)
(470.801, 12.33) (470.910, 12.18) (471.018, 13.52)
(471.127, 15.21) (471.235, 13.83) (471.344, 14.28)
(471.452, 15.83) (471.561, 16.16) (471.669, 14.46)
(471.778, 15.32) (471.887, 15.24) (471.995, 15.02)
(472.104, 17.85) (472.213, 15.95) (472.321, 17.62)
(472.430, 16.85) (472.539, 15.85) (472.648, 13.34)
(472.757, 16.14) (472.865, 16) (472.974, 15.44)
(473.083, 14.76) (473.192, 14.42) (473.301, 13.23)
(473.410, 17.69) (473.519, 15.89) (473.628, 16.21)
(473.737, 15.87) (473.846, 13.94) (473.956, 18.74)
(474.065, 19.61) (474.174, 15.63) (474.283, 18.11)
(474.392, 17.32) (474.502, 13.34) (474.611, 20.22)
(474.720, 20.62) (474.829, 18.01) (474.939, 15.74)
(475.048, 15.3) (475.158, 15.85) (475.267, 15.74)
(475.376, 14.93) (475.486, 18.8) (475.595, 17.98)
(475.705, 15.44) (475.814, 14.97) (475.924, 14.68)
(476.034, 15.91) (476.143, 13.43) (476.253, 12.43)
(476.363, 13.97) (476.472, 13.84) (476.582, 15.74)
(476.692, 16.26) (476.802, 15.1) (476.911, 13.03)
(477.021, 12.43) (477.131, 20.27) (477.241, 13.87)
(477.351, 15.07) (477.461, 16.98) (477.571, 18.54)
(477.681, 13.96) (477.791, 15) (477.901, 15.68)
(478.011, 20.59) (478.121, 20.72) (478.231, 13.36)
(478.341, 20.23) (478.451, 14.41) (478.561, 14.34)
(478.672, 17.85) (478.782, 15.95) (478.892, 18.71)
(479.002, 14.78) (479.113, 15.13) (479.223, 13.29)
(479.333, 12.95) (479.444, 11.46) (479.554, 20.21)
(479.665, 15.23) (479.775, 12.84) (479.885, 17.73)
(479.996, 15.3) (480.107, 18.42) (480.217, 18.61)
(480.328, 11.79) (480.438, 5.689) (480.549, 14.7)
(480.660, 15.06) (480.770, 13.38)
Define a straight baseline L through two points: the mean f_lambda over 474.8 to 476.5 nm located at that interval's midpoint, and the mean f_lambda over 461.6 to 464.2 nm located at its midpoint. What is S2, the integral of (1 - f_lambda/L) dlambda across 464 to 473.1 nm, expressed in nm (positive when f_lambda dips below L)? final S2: 0.314 nm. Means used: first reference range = 14.8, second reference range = 15.4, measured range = 14.5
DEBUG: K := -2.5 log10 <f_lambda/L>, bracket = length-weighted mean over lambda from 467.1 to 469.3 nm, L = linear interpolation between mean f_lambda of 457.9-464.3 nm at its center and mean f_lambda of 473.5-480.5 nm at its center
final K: 0.04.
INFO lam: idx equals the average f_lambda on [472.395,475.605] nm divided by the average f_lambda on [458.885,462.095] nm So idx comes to 1.1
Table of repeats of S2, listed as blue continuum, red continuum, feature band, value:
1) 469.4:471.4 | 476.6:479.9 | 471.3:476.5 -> -0.34 nm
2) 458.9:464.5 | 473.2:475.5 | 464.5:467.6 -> 0.23 nm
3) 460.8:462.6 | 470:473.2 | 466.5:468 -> 0.00 nm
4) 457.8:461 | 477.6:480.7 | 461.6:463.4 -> -0.05 nm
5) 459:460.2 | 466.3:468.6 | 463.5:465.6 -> 0.12 nm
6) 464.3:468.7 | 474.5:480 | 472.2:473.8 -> -0.04 nm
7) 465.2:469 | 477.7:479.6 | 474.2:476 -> -0.13 nm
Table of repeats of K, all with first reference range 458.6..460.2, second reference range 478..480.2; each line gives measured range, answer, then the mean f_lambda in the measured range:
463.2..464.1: 0.01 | 14.6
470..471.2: 0.08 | 14.3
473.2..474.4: -0.05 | 16.5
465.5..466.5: 0.13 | 13.3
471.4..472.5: -0.04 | 16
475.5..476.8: 0.06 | 15.1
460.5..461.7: -0.10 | 16.1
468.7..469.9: 0.06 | 14.4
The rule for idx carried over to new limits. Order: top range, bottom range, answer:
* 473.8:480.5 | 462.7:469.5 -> 1.10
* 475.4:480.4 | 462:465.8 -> 1.09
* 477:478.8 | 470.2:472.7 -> 1.11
